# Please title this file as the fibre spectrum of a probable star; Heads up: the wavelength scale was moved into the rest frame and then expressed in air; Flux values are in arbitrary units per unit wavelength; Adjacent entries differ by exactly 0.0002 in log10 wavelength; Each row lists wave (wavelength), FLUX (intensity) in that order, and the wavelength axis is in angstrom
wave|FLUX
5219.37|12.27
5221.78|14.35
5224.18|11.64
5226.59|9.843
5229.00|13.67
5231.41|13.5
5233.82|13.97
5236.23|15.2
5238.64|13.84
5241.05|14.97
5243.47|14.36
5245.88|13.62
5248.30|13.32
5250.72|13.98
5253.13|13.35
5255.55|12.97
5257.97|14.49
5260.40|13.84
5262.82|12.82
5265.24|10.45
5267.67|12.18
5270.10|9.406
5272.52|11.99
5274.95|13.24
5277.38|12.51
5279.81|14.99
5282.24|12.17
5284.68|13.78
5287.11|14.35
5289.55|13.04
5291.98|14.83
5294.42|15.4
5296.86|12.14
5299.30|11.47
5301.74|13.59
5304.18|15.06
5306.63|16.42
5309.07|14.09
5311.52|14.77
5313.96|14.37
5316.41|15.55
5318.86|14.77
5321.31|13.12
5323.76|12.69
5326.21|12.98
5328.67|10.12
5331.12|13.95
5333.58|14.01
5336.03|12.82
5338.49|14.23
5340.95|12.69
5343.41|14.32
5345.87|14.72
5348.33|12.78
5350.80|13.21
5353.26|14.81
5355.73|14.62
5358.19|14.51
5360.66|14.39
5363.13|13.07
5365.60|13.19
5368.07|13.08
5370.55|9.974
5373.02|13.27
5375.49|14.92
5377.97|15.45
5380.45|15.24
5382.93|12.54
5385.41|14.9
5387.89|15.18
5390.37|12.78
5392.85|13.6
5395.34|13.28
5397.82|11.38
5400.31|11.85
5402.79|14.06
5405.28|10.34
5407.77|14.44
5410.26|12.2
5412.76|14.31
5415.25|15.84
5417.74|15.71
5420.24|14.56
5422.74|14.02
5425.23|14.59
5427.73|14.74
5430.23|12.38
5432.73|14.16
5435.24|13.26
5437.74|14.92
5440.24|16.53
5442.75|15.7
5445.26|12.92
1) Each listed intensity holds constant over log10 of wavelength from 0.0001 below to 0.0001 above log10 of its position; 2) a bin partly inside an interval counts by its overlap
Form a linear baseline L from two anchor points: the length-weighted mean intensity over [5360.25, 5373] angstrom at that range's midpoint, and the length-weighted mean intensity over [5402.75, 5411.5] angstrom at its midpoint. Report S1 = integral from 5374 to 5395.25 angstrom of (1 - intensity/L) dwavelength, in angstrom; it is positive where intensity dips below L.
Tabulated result -2.7 angstrom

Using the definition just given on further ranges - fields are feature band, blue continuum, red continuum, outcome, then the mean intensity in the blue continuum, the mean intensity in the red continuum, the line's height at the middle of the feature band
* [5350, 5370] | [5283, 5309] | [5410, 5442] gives 0.7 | 14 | 14.5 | 14.2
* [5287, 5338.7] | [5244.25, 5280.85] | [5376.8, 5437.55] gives -2.3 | 12.9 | 13.8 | 13.2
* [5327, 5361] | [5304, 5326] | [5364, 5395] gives 1.1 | 14.4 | 13.7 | 14.1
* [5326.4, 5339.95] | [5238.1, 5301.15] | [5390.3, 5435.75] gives 0.4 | 13.2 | 13.6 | 13.4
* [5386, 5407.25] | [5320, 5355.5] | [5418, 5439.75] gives 1.5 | 13.4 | 14.2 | 13.9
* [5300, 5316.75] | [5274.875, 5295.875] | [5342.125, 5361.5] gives -0.9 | 13.8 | 14.2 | 13.9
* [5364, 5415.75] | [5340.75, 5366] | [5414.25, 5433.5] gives 3.0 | 13.9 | 14.5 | 14.2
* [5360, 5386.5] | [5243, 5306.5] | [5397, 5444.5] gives 0.2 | 13.2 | 14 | 13.7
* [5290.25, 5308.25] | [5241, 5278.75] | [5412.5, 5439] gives -1.1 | 12.9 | 14.4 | 13.3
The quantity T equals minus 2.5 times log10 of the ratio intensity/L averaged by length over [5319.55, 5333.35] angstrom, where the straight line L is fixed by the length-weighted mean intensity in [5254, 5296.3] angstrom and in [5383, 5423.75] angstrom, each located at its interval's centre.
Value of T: 0.044 mag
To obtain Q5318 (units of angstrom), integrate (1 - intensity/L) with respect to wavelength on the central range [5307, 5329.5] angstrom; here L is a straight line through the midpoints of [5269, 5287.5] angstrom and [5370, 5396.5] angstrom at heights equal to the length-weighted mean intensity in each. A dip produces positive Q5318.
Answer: -1.0 angstrom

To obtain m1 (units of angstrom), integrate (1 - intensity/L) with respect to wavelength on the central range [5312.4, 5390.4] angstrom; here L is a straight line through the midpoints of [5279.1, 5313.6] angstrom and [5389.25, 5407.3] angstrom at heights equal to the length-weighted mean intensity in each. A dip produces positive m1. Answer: -3.0 angstrom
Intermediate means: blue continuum 14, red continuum 12.6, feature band 13.7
